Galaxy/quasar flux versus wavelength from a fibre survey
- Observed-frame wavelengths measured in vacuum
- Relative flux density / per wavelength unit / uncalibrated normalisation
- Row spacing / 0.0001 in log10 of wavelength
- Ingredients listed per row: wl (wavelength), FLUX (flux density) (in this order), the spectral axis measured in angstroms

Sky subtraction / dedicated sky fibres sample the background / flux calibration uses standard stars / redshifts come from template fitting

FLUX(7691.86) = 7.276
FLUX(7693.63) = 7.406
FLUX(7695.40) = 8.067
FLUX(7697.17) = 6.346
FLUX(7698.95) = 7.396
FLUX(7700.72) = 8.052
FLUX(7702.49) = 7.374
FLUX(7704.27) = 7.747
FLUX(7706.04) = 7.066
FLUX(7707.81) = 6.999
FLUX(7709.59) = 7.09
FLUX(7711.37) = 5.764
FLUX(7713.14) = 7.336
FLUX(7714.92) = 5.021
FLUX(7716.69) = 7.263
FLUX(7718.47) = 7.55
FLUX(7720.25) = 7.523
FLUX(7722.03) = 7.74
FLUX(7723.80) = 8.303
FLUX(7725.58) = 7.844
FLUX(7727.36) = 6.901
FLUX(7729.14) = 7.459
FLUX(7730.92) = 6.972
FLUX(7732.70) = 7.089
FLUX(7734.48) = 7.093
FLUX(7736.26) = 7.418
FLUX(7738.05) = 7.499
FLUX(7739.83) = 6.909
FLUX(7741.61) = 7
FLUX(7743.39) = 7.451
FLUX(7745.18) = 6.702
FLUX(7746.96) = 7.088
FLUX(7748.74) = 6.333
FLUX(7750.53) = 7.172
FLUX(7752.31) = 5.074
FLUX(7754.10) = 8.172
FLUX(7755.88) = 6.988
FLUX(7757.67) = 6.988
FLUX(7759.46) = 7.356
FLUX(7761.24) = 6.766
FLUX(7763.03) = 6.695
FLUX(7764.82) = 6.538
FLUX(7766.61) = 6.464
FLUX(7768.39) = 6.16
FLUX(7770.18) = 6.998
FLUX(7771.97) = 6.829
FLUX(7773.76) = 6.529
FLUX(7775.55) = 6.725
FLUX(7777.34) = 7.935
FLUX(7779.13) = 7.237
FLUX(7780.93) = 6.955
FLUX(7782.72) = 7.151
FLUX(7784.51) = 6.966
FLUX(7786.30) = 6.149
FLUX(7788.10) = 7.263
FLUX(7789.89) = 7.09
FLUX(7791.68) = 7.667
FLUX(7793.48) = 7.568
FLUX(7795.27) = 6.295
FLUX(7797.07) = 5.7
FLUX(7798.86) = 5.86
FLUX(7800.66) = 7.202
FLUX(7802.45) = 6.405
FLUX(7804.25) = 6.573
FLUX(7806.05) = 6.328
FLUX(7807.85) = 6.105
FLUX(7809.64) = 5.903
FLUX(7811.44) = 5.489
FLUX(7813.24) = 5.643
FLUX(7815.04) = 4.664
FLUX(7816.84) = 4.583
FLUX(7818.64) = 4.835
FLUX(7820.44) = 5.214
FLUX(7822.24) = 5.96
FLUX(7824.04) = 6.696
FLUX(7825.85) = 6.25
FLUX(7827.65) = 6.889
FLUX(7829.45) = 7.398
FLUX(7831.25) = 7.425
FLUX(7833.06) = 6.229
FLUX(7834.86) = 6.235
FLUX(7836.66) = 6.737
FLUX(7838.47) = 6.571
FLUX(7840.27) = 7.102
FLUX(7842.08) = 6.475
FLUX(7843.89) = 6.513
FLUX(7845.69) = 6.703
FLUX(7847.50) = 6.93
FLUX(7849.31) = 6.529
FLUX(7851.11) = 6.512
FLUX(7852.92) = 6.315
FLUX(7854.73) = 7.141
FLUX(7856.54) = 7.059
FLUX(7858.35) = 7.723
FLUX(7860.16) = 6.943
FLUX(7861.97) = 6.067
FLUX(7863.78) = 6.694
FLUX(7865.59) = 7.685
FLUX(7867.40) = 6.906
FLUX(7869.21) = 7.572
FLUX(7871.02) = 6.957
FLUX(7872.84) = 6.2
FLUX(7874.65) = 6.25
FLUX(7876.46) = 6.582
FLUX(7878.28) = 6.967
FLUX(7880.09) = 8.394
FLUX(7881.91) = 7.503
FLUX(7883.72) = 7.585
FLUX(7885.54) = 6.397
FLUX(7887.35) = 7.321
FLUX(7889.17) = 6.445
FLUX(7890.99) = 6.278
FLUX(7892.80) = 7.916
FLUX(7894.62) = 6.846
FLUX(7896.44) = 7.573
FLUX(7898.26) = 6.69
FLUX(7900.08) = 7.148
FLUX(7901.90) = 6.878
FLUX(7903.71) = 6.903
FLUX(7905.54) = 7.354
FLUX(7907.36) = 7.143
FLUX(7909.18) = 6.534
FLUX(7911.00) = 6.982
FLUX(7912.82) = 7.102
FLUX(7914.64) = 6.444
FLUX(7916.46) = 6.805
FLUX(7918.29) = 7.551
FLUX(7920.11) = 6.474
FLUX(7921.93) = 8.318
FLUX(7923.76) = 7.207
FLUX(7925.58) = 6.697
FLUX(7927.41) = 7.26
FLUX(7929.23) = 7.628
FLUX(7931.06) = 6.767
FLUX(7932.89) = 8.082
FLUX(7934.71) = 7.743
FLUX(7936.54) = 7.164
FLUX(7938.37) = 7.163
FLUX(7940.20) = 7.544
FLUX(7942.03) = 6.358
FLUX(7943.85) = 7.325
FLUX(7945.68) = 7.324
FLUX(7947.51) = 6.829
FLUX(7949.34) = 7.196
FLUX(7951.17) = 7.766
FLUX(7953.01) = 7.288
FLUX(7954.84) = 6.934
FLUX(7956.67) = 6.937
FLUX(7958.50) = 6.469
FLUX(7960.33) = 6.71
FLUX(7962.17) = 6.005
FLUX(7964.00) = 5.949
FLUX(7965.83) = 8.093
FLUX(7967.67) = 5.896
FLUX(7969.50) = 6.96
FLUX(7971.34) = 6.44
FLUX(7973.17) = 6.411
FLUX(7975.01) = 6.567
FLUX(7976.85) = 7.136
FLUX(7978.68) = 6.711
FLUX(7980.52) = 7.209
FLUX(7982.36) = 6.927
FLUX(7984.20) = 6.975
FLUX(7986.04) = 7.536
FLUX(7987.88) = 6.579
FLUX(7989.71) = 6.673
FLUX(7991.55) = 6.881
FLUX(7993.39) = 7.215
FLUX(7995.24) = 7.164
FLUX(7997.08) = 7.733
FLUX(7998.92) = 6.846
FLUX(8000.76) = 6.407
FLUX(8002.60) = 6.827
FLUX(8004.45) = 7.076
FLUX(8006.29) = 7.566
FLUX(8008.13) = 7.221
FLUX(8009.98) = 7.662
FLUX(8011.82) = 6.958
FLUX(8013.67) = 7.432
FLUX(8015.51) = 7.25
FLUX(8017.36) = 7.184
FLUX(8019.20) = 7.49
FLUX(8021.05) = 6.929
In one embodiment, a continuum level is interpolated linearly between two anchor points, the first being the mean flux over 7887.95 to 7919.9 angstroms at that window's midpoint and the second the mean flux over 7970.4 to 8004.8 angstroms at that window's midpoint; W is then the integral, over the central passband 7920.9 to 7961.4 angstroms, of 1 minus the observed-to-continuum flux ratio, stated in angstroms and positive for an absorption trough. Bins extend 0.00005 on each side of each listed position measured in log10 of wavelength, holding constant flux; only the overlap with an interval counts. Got -1.6 angstroms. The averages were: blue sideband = 6.97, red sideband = 6.91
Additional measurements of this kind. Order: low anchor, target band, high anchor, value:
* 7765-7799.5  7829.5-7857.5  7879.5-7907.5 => 1.1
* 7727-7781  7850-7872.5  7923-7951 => 0.6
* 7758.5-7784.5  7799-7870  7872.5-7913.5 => 5.0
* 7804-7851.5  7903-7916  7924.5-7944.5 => 0.2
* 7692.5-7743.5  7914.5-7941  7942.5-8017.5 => -1.0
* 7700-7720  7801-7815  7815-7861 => 1.2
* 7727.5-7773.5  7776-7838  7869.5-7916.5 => 4.6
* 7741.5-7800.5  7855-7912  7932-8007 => -0.7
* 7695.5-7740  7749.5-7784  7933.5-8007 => 1.4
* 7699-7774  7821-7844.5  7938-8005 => 1.2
